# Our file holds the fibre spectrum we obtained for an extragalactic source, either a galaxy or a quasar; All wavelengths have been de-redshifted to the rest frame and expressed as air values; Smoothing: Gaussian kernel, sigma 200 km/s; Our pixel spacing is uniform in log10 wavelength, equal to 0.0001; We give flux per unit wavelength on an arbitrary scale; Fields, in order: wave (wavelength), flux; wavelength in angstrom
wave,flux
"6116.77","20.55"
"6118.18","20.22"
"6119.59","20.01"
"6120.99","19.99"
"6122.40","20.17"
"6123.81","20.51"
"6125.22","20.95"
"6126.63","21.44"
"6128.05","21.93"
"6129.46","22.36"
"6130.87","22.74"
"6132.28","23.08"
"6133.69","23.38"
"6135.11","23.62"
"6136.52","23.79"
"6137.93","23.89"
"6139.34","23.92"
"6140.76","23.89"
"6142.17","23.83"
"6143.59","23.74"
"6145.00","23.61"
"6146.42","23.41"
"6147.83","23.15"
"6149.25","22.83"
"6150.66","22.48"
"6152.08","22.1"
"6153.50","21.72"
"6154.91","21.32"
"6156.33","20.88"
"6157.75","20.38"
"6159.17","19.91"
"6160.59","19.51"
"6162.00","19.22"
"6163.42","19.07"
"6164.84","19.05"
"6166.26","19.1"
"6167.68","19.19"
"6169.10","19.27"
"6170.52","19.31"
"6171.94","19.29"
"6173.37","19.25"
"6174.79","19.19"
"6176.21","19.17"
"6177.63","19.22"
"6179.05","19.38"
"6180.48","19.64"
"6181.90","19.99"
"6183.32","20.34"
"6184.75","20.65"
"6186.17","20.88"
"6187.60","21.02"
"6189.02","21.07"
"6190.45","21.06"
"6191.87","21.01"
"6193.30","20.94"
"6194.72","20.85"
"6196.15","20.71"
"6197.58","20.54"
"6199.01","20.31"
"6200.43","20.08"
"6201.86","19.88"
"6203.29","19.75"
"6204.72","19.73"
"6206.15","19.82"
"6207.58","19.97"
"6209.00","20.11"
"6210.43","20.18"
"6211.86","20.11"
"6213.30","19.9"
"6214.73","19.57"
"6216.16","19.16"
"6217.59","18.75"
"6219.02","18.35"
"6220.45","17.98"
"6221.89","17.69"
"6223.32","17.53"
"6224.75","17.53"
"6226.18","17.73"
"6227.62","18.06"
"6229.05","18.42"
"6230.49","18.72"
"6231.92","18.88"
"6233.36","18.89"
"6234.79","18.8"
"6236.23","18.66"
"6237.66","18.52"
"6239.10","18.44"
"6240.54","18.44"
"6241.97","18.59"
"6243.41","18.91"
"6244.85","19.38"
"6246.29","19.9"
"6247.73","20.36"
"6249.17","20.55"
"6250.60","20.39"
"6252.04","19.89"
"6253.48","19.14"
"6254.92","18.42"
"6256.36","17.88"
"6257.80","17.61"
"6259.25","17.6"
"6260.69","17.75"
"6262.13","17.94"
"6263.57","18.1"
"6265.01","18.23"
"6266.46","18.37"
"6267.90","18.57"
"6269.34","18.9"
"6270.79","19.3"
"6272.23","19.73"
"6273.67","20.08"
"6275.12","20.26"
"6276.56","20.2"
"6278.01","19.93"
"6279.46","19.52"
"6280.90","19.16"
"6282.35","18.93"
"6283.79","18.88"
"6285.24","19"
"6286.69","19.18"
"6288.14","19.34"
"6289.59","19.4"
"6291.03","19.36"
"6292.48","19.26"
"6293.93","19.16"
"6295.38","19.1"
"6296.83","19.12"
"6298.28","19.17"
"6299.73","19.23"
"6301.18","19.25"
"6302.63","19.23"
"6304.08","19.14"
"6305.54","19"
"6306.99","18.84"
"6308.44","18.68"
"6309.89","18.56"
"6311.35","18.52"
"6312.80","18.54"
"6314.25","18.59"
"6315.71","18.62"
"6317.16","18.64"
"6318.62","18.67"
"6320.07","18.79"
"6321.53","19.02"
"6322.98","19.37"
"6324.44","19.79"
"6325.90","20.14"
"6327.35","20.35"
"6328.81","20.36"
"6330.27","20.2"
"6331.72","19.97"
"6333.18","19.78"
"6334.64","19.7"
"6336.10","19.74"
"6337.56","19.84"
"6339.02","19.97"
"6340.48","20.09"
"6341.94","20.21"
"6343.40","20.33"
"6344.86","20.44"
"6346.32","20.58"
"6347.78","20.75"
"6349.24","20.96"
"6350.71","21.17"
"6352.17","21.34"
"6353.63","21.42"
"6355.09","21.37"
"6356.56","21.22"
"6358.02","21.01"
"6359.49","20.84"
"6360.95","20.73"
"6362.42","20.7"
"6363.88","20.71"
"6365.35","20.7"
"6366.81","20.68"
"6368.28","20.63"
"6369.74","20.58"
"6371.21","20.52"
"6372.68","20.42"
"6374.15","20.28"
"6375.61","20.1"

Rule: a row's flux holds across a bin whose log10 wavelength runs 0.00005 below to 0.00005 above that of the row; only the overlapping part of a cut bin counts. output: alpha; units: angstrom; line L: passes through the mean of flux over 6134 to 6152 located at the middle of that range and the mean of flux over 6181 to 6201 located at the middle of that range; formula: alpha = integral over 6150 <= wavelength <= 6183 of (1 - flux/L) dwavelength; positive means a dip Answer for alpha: 3.3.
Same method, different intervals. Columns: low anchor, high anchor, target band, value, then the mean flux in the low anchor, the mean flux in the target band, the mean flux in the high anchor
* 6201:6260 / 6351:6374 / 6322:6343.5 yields 0.48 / 19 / 20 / 20.8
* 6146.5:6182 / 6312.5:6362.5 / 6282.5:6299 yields 0.78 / 20.2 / 19.2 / 20.1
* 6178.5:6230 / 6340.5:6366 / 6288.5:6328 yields 2.68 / 19.7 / 19.1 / 20.8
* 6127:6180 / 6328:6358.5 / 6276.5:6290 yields 0.95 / 21.4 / 19.3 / 20.5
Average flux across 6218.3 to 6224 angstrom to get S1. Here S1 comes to 17.9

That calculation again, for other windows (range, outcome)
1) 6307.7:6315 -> 18.6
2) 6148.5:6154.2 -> 22.3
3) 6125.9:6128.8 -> 21.6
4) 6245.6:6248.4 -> 20.1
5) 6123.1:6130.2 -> 21.4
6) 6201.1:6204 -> 19.8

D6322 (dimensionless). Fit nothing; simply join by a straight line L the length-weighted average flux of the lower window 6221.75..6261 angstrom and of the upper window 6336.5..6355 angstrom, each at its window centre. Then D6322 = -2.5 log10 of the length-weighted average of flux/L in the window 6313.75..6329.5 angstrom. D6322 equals 0.05 mag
